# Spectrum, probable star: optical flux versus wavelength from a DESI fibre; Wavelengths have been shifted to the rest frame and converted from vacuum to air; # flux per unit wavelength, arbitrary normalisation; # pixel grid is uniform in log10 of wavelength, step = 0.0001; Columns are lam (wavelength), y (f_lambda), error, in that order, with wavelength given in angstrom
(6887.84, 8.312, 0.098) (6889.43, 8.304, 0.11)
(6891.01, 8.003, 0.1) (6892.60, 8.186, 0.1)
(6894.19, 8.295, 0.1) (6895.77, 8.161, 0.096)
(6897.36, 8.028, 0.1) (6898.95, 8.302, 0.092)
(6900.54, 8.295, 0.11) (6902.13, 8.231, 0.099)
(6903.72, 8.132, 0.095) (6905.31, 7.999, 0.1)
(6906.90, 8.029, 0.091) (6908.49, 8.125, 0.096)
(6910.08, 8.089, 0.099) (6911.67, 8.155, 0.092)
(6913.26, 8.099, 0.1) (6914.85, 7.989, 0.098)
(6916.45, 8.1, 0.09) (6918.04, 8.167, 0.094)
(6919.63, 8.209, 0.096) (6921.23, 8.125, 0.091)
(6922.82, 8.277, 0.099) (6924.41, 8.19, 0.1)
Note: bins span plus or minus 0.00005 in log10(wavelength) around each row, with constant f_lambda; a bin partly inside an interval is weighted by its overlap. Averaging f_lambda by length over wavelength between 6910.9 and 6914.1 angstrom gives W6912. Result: 8.13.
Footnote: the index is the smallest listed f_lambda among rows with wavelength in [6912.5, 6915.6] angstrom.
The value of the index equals 7.989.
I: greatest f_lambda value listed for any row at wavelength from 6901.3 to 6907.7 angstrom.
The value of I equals 8.231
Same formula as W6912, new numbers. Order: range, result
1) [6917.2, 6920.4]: 8.2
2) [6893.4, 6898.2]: 8.17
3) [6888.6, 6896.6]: 8.19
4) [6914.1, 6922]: 8.11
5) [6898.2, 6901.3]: 8.3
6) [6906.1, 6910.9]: 8.09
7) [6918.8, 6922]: 8.16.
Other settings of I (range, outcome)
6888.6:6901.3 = 8.304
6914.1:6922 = 8.209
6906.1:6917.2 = 8.155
